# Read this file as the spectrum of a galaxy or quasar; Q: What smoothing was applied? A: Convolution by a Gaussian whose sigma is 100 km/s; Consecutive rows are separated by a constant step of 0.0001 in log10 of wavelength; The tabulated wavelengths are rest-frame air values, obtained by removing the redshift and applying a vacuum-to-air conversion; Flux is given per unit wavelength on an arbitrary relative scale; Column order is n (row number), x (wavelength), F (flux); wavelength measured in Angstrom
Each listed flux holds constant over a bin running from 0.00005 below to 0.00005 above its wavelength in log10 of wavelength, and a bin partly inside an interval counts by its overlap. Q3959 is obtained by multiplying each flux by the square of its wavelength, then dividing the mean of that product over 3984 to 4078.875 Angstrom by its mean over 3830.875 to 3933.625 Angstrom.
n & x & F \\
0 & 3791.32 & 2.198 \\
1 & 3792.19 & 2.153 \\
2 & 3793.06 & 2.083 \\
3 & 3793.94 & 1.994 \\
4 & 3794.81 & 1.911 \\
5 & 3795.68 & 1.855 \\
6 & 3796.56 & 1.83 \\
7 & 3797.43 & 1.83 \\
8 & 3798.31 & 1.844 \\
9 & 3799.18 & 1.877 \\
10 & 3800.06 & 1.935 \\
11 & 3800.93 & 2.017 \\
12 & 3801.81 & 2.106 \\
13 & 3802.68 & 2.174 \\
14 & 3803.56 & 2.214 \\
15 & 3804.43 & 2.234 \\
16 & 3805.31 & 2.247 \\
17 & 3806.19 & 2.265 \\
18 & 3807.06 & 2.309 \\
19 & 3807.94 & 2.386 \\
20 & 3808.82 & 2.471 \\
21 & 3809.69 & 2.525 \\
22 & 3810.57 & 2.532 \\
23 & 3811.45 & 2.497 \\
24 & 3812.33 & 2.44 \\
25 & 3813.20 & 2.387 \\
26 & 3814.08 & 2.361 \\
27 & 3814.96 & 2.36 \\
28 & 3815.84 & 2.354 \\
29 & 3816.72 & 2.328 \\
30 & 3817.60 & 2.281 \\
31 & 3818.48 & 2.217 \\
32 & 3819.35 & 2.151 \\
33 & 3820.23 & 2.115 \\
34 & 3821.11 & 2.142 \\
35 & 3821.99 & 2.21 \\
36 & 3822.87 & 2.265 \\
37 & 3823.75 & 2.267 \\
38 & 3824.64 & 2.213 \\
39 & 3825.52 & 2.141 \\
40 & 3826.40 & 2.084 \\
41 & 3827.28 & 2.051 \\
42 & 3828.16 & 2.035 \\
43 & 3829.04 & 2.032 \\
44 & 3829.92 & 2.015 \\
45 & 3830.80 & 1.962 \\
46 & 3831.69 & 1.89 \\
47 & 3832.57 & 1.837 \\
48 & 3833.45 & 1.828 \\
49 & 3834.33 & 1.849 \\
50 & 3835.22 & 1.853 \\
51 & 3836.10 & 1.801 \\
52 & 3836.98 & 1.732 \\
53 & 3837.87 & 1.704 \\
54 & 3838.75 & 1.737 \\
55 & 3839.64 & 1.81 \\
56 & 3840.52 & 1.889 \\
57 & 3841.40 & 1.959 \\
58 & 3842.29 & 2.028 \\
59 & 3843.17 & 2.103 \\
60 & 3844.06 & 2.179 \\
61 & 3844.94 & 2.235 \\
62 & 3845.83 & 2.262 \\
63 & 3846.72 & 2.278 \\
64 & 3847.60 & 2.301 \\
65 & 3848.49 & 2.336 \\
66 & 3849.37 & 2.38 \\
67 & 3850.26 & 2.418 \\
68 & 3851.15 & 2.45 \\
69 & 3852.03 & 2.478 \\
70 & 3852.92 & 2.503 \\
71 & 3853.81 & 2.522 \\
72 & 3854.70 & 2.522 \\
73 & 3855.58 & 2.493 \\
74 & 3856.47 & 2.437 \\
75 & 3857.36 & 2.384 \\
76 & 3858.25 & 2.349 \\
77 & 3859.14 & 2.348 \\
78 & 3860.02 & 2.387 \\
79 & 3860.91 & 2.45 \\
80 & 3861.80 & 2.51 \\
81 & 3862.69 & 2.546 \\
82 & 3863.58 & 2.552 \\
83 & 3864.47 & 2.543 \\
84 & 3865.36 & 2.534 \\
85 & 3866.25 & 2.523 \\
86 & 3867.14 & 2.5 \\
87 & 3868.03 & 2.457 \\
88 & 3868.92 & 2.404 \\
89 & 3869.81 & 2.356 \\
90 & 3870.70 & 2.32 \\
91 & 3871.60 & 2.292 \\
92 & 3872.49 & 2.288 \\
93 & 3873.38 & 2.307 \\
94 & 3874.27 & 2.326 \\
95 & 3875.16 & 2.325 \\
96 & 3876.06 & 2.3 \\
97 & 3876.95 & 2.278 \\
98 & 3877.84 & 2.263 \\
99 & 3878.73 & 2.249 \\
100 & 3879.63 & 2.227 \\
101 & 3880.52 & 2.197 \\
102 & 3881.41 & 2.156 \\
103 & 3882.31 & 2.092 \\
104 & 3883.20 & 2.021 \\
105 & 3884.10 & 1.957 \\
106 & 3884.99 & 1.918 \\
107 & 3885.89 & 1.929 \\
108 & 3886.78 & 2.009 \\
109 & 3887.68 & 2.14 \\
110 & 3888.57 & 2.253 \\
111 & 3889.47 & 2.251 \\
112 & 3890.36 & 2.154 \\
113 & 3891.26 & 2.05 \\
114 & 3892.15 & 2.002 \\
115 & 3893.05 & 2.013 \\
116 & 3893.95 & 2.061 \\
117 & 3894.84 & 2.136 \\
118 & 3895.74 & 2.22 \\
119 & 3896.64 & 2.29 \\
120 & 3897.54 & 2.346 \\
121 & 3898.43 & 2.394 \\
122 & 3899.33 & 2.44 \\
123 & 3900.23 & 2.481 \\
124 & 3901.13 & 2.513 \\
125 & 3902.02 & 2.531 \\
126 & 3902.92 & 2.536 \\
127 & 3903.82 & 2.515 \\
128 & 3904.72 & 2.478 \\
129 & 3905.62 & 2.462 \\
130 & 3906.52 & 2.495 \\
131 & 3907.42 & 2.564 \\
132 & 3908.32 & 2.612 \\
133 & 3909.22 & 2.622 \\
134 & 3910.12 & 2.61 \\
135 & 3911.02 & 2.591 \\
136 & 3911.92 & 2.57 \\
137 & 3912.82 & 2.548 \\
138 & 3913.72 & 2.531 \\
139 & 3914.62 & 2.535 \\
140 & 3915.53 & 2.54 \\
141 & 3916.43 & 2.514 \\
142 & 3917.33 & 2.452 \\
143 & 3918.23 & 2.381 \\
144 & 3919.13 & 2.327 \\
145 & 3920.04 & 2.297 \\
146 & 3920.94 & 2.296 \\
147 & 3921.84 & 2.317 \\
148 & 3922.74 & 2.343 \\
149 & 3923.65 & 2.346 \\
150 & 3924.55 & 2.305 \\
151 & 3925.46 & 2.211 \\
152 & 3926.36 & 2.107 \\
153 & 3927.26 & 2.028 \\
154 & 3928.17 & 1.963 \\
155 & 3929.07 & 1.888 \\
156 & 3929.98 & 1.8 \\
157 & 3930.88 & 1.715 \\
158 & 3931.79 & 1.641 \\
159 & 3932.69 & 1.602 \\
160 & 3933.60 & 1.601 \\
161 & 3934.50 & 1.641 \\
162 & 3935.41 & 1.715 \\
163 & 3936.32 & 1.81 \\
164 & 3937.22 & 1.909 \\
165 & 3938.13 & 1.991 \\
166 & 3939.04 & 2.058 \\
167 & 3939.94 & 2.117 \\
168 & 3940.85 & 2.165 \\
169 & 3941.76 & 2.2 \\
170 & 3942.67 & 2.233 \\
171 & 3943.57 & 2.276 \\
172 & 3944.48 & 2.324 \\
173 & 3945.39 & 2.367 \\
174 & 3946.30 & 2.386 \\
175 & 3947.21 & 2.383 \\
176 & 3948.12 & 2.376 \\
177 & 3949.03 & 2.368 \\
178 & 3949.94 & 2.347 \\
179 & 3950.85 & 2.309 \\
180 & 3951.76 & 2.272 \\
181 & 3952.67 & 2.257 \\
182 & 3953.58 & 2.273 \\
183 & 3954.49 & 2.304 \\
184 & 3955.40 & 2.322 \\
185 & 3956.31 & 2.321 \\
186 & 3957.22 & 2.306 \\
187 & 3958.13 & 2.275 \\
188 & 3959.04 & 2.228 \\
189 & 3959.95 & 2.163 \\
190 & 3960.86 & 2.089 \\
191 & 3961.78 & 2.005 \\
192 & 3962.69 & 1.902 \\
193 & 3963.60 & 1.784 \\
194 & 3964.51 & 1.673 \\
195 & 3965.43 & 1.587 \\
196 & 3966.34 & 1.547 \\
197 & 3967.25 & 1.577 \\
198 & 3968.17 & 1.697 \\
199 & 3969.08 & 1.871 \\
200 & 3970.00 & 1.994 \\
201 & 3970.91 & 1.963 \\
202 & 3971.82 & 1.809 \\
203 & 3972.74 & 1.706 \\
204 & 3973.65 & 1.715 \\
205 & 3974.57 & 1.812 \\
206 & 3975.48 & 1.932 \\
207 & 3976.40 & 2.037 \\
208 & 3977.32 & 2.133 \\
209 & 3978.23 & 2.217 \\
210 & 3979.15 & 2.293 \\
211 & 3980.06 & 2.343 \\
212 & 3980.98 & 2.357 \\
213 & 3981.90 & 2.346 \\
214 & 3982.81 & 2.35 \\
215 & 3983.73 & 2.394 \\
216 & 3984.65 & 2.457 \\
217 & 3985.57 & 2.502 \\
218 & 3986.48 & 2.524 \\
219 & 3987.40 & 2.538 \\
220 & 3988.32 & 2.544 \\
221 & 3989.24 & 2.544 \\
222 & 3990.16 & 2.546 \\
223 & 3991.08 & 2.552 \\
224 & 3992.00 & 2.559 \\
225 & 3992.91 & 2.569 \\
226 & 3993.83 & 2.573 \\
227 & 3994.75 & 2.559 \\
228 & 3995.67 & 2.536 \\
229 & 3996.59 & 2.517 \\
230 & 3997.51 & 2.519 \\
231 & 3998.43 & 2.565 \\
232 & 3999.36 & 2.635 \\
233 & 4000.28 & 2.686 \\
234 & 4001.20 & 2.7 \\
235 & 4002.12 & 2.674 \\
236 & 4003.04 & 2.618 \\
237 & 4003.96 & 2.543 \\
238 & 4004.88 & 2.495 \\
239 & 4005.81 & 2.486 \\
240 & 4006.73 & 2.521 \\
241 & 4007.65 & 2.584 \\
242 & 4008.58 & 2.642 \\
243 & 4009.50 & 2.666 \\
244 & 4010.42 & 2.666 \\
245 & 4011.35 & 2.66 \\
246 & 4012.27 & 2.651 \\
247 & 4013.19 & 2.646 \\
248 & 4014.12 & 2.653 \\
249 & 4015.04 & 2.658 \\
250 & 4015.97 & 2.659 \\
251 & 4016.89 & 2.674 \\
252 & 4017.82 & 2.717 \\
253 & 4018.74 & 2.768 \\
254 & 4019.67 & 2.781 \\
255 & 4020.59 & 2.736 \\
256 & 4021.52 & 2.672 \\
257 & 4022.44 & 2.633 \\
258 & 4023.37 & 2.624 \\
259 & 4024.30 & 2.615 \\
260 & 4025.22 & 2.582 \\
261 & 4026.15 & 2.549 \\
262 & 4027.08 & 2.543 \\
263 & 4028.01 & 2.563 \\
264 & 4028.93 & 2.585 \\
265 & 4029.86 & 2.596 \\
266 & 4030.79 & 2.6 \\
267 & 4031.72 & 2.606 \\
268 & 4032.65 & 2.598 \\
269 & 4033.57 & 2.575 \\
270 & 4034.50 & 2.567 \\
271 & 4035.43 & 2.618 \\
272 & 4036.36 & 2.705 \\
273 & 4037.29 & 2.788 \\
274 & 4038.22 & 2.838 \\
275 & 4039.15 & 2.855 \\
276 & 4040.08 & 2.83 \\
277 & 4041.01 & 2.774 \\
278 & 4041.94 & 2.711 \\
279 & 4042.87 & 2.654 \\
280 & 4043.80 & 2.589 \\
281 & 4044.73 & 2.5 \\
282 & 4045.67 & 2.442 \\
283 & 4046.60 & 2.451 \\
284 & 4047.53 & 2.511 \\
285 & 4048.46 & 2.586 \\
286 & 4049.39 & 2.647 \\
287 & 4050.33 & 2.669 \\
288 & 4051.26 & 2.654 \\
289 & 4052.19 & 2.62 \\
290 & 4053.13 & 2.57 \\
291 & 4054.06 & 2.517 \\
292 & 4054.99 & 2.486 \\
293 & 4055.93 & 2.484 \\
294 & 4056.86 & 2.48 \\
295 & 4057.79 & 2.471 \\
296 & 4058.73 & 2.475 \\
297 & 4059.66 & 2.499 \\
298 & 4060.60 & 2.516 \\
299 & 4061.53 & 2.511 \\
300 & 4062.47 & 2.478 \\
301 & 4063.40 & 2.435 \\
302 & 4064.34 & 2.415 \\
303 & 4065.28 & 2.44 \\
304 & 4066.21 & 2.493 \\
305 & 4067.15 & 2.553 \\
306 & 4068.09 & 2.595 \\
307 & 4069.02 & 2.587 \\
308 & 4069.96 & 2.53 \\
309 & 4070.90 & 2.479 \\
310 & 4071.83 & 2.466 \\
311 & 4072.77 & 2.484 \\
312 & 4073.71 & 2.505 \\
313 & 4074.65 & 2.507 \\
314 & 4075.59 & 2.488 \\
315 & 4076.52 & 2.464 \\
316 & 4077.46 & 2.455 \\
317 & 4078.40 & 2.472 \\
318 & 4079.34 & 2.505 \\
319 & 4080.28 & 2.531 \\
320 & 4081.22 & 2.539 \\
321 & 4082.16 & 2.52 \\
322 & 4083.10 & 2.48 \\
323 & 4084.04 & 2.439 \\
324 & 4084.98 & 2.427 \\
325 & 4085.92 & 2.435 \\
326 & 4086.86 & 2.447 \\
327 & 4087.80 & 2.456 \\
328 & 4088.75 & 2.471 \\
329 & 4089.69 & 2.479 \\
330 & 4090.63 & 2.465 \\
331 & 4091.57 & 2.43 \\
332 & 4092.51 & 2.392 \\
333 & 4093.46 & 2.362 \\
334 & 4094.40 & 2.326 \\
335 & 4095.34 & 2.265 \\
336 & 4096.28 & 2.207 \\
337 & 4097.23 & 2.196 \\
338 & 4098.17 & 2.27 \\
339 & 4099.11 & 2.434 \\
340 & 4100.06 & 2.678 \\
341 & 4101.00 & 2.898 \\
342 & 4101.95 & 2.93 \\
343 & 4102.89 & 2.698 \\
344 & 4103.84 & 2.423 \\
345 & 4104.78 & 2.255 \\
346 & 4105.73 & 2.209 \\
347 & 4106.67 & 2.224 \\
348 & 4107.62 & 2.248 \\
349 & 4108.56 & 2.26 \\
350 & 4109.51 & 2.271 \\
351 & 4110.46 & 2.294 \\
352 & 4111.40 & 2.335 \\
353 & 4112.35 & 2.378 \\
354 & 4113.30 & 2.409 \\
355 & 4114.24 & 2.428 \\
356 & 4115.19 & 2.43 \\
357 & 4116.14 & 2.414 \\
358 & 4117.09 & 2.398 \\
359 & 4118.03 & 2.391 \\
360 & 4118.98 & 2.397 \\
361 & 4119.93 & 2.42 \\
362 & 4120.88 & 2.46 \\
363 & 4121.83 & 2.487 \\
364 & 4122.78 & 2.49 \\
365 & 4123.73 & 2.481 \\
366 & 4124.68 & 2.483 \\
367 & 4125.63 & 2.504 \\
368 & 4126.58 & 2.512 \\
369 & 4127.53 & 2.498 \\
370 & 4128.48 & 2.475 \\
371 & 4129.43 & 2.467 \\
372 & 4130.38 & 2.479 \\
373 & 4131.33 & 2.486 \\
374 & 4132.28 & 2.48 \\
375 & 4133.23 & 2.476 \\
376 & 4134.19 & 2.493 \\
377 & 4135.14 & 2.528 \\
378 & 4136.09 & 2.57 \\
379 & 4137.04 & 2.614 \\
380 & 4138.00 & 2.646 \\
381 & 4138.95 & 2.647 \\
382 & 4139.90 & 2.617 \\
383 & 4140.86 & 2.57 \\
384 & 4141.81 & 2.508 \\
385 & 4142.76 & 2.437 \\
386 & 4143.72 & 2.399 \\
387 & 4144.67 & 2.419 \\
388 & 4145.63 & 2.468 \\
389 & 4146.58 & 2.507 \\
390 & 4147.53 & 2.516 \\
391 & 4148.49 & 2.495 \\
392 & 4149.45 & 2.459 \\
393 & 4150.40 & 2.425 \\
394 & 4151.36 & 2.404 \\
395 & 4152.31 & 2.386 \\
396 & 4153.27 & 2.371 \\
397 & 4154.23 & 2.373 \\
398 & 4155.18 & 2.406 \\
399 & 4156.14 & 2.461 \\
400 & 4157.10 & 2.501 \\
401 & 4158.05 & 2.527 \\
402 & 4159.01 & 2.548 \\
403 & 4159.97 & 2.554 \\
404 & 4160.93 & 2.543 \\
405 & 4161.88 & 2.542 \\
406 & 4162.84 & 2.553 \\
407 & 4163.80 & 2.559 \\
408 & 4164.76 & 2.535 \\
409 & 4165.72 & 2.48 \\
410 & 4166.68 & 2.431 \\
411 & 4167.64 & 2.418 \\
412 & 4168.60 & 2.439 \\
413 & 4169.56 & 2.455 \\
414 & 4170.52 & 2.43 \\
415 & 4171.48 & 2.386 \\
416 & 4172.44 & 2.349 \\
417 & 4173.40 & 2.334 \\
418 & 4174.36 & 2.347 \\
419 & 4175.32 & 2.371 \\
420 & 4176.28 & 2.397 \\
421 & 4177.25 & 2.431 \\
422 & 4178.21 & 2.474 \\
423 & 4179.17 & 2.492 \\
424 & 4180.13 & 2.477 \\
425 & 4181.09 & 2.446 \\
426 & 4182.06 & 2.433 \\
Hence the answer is 1.24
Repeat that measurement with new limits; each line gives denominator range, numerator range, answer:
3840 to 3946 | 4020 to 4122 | 1.21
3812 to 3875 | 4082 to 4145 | 1.26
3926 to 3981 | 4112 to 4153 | 1.33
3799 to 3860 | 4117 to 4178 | 1.32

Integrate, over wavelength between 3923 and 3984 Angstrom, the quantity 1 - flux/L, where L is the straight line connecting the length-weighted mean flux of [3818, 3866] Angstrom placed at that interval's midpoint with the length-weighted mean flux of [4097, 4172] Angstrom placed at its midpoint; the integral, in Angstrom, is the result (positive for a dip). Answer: 6.3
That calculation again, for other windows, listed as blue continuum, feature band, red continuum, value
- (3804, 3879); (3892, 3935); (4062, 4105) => 0.7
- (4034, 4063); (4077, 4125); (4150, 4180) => 2.0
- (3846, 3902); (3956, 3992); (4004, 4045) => 5.8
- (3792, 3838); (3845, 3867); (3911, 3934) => -2.9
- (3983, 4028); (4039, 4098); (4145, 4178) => 0.9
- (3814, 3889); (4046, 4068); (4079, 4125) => -1.2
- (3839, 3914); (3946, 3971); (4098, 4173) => 2.9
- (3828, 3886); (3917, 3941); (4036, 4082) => 3.1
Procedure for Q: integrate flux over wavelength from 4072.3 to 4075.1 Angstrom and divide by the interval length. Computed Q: 2.49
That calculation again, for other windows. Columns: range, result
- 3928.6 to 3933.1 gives 1.73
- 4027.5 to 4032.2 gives 2.59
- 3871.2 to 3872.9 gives 2.29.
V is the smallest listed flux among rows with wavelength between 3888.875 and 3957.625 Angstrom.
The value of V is 1.601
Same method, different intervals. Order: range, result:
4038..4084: 2.415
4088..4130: 2.196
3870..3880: 2.227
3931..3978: 1.547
